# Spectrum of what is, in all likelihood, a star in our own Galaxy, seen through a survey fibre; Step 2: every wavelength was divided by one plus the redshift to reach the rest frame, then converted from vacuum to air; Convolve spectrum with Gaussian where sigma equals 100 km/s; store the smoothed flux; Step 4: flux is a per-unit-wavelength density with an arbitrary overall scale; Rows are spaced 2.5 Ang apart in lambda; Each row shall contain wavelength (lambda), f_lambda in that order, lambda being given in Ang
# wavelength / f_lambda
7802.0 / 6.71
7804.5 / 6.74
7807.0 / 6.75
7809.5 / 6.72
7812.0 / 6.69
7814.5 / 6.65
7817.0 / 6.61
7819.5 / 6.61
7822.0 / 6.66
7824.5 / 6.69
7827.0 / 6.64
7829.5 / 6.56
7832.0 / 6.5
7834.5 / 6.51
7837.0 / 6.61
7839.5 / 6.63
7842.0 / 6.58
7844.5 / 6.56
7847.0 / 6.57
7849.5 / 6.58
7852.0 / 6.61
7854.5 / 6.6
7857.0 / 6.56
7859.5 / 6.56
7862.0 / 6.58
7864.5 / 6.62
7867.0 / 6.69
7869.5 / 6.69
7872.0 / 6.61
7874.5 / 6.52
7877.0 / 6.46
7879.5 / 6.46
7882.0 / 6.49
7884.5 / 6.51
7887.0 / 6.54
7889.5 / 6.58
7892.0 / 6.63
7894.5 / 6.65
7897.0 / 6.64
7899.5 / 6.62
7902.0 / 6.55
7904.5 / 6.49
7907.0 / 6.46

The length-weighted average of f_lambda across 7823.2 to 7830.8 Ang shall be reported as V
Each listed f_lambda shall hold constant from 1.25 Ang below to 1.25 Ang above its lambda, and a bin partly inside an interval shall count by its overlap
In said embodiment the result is 6.63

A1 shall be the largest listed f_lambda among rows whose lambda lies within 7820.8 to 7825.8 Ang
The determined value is 6.69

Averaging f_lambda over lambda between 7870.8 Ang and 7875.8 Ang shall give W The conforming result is 6.56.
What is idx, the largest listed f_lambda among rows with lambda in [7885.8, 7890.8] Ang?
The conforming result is 6.58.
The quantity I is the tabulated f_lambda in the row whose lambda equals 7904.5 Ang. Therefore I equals 6.49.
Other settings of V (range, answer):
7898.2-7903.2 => 6.59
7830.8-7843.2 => 6.57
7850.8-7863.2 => 6.58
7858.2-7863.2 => 6.57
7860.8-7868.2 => 6.63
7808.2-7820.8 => 6.66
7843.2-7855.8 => 6.58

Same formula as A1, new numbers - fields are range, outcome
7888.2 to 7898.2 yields 6.65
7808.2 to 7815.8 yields 6.72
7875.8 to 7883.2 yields 6.49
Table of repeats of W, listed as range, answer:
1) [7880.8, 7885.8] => 6.5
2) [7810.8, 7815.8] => 6.67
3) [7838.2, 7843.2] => 6.61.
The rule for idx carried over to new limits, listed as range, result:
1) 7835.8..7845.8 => 6.63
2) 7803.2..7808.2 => 6.75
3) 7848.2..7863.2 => 6.61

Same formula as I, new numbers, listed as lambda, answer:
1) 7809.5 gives 6.72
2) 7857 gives 6.56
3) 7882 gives 6.49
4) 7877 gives 6.46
